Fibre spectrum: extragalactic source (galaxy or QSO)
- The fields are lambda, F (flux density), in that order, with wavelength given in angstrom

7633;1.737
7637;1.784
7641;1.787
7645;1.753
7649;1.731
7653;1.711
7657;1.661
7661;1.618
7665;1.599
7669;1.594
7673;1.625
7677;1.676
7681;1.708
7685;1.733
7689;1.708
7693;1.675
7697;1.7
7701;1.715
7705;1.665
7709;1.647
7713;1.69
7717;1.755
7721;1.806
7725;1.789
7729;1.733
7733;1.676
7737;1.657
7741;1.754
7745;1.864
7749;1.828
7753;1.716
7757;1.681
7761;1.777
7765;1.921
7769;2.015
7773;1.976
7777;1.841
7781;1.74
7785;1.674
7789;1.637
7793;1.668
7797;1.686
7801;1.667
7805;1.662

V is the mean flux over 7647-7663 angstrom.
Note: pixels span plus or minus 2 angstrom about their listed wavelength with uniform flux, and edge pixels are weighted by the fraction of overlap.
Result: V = 1.68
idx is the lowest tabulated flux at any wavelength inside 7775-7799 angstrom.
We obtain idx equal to 1.637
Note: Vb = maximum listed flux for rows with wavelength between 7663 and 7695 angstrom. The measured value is 1.733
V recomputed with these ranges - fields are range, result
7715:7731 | 1.77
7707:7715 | 1.67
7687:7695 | 1.69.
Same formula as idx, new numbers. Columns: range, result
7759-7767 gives 1.777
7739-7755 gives 1.716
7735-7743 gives 1.657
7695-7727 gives 1.647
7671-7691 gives 1.625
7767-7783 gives 1.74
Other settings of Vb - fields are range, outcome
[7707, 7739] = 1.806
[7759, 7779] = 2.015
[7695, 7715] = 1.715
